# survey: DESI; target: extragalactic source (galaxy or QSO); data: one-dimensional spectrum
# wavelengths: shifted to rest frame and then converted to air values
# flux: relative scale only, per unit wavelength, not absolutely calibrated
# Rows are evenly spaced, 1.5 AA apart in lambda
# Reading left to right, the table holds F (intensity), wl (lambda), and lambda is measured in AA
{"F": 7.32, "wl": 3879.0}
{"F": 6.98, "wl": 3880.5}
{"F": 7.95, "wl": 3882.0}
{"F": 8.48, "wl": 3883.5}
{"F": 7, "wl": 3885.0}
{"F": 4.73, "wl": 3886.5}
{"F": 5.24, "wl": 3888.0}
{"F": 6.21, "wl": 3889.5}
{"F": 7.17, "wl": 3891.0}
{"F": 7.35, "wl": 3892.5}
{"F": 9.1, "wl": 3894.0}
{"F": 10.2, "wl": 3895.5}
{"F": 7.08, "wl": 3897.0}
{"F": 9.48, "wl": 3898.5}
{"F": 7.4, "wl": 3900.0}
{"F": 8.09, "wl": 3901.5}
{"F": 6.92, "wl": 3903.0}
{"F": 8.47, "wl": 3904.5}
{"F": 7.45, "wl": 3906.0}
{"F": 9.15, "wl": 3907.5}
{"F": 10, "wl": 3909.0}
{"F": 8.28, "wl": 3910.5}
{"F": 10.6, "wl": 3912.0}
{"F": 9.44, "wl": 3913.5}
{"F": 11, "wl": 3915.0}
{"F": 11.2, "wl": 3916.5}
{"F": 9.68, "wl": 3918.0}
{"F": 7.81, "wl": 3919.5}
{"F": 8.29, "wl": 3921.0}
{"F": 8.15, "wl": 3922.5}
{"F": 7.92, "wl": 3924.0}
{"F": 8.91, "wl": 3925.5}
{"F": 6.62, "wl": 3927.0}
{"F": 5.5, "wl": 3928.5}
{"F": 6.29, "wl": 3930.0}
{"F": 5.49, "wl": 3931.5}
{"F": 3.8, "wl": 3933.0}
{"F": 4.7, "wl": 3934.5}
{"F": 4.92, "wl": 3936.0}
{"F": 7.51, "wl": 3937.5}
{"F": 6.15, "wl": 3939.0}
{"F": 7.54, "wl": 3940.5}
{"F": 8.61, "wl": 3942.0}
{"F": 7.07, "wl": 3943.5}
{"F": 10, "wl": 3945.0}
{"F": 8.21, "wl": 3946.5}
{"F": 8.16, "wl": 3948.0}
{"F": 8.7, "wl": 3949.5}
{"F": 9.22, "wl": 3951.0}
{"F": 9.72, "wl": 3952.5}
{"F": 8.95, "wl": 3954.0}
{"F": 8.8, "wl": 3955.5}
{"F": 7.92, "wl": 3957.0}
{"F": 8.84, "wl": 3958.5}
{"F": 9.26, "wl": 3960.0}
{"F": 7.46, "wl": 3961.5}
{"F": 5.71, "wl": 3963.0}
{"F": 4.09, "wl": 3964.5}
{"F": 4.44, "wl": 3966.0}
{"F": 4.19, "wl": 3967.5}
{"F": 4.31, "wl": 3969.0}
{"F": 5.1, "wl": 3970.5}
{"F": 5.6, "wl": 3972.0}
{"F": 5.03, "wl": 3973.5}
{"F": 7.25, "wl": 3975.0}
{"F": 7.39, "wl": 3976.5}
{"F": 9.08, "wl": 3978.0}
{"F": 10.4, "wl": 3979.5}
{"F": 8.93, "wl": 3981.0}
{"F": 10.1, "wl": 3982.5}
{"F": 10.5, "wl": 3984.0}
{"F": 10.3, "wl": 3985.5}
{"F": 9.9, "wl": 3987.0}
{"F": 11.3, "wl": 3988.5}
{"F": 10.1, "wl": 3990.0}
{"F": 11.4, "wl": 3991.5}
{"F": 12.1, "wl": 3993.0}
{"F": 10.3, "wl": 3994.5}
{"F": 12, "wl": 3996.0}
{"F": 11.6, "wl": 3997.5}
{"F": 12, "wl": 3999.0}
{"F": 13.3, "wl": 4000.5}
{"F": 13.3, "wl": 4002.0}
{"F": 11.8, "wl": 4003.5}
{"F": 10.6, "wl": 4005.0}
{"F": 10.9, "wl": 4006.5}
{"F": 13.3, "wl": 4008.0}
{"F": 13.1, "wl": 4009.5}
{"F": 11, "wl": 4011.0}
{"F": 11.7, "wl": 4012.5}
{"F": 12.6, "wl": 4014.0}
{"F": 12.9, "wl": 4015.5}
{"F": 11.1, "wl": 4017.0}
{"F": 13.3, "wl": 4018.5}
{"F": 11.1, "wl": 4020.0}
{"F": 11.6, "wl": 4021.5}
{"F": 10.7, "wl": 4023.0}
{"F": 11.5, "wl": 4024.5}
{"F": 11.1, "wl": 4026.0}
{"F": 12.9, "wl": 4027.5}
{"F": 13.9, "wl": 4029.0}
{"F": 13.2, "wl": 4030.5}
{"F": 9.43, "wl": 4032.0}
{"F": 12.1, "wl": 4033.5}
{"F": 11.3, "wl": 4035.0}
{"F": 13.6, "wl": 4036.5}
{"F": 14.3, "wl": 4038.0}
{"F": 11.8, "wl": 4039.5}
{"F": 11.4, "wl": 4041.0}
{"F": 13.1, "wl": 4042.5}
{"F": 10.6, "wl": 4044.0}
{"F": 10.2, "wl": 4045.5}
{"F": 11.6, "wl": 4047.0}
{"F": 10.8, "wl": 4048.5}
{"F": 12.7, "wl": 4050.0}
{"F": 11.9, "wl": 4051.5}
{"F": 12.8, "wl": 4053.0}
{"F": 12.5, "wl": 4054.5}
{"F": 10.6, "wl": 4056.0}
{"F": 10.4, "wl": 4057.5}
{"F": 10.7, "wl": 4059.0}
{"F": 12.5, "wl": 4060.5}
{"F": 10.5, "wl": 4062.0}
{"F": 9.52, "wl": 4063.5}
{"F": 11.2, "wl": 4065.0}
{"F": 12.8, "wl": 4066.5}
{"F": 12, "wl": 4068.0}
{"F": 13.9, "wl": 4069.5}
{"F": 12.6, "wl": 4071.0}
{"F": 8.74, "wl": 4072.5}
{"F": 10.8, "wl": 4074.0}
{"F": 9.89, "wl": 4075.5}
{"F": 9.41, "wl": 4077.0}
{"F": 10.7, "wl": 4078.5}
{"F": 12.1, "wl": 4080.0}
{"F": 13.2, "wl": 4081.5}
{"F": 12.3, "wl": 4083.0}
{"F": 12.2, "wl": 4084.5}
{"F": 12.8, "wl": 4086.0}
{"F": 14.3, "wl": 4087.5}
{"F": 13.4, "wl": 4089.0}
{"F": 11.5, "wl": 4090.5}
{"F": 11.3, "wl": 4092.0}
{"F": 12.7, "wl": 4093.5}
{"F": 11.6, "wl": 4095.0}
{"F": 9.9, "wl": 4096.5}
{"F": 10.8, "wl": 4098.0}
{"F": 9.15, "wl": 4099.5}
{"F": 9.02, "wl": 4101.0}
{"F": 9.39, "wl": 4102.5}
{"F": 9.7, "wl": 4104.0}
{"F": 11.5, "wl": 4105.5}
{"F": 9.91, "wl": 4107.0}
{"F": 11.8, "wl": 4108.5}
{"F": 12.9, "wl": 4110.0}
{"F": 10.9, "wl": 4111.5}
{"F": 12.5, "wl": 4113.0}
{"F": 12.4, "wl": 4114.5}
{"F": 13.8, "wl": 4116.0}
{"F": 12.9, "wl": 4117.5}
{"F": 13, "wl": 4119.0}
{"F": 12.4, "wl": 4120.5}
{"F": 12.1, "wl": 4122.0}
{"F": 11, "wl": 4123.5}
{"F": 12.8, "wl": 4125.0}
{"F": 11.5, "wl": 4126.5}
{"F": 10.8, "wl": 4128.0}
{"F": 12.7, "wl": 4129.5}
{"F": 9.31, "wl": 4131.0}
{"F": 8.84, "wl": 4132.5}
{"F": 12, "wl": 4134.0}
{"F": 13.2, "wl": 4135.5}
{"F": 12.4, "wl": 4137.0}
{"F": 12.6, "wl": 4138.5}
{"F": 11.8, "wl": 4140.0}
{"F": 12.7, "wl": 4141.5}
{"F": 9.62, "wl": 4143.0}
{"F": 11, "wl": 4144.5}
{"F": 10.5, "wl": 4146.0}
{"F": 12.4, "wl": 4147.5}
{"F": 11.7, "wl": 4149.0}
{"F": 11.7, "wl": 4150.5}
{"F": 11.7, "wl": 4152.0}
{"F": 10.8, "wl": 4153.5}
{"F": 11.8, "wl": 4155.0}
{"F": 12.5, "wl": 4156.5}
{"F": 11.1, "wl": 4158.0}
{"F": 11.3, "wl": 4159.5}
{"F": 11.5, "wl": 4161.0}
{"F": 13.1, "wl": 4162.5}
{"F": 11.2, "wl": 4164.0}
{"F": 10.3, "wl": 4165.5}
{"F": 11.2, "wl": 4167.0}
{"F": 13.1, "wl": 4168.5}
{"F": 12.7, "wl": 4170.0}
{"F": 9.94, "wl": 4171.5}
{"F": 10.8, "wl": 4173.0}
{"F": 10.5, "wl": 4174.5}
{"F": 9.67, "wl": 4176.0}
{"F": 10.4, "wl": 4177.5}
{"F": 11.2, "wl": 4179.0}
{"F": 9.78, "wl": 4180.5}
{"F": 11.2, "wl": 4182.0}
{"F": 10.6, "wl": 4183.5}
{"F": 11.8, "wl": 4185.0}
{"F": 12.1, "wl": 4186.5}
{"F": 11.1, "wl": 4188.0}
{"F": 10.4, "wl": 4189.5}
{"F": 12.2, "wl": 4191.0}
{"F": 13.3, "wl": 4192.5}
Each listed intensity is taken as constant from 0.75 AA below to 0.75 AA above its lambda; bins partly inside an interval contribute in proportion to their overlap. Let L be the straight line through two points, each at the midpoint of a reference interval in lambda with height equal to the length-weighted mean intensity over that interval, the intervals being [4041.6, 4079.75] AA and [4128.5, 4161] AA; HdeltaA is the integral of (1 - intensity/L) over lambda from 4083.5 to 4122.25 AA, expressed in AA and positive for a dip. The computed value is -0.9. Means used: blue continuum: 11.3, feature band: 11.7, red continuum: 11.5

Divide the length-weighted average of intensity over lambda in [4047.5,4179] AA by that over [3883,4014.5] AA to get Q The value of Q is 1.3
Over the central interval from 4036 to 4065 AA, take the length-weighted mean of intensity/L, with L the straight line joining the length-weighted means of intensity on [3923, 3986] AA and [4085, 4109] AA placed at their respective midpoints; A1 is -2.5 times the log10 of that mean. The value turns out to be -0.17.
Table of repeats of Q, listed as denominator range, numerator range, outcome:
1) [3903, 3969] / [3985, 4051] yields 1.53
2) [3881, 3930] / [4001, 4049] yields 1.47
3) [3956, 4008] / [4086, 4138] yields 1.28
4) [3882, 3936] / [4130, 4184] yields 1.45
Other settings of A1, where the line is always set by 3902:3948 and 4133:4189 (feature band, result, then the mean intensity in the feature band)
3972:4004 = -0.163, 10.3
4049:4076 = -0.155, 11.5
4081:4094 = -0.220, 12.6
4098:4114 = -0.012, 10.7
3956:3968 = 0.265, 6.58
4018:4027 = -0.231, 11.5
